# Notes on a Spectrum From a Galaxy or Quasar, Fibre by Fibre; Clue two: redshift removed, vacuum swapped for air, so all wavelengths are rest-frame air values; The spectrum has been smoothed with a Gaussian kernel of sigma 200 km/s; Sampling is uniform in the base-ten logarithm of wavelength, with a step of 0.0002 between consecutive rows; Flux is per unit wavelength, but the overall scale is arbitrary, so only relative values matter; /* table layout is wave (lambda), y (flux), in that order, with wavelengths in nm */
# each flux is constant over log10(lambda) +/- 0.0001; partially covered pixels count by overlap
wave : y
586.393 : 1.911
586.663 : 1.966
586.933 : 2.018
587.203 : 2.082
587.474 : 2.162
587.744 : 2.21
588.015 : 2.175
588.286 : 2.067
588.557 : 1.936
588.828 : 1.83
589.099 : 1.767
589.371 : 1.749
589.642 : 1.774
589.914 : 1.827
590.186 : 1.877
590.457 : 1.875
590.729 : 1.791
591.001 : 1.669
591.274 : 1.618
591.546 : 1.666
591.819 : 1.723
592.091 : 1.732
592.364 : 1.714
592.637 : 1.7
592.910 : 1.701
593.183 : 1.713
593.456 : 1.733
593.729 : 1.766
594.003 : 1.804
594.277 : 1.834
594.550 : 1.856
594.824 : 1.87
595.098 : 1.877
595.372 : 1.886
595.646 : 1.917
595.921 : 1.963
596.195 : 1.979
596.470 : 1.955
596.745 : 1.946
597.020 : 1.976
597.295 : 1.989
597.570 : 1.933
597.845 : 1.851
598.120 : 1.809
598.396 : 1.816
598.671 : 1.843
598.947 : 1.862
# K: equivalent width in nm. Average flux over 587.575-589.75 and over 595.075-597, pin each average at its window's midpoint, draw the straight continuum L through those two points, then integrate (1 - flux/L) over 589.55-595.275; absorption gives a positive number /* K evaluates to 0.508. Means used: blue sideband 1.94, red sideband 1.94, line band 1.77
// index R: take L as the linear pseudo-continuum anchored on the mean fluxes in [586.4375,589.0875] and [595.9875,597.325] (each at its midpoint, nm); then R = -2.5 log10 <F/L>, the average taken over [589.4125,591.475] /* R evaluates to 0.139 mag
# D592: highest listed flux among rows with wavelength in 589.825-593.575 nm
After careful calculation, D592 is 1.877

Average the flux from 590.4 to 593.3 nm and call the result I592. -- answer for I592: 1.71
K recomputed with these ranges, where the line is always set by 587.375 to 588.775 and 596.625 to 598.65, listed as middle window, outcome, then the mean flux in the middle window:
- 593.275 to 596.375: 0.15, 1.86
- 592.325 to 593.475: 0.16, 1.71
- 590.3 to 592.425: 0.32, 1.73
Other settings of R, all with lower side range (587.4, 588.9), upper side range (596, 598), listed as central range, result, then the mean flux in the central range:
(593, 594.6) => 0.122 mag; 1.78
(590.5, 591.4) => 0.186 mag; 1.71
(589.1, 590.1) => 0.150 mag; 1.78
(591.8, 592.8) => 0.172 mag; 1.72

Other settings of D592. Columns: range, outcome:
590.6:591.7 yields 1.791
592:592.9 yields 1.732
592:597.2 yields 1.979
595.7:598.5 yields 1.989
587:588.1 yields 2.21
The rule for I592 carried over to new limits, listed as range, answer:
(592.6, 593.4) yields 1.71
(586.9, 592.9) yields 1.86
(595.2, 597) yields 1.94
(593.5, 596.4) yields 1.87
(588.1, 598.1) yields 1.83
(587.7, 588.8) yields 2.06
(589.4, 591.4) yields 1.78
